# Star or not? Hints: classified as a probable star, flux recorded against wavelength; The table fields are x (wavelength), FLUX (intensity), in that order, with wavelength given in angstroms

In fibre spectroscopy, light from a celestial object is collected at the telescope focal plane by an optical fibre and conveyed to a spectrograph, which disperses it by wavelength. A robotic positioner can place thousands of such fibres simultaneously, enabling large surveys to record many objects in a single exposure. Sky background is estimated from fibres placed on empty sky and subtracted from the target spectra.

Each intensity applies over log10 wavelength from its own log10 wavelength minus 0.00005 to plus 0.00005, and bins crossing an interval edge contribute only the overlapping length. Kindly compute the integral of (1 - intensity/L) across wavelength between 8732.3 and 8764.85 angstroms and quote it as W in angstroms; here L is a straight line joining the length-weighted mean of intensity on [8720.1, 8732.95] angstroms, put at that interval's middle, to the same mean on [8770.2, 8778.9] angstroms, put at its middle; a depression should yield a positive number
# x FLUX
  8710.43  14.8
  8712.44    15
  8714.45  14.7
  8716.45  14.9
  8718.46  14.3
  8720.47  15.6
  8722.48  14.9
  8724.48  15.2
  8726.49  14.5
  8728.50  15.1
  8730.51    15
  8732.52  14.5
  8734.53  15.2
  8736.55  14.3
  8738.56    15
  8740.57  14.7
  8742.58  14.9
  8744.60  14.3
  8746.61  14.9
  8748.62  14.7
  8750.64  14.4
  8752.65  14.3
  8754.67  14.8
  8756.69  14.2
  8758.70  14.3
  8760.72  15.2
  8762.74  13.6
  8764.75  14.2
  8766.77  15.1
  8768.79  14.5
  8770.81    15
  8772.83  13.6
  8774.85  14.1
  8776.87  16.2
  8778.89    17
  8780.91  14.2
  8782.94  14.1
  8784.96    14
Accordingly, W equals 0.88 angstroms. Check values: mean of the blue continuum 15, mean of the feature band 14.6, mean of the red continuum 15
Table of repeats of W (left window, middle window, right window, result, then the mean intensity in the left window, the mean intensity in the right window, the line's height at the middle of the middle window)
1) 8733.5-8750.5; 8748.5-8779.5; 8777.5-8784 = 0.6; 14.7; 15.1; 15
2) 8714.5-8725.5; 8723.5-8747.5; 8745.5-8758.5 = -0.1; 15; 14.5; 14.8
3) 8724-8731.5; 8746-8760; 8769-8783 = 0.4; 14.9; 14.9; 14.9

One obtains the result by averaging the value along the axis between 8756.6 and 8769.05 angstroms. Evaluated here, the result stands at 14.5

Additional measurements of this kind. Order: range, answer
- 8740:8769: 14.5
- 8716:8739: 14.9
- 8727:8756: 14.7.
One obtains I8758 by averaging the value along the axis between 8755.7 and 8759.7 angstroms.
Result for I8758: 14.3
